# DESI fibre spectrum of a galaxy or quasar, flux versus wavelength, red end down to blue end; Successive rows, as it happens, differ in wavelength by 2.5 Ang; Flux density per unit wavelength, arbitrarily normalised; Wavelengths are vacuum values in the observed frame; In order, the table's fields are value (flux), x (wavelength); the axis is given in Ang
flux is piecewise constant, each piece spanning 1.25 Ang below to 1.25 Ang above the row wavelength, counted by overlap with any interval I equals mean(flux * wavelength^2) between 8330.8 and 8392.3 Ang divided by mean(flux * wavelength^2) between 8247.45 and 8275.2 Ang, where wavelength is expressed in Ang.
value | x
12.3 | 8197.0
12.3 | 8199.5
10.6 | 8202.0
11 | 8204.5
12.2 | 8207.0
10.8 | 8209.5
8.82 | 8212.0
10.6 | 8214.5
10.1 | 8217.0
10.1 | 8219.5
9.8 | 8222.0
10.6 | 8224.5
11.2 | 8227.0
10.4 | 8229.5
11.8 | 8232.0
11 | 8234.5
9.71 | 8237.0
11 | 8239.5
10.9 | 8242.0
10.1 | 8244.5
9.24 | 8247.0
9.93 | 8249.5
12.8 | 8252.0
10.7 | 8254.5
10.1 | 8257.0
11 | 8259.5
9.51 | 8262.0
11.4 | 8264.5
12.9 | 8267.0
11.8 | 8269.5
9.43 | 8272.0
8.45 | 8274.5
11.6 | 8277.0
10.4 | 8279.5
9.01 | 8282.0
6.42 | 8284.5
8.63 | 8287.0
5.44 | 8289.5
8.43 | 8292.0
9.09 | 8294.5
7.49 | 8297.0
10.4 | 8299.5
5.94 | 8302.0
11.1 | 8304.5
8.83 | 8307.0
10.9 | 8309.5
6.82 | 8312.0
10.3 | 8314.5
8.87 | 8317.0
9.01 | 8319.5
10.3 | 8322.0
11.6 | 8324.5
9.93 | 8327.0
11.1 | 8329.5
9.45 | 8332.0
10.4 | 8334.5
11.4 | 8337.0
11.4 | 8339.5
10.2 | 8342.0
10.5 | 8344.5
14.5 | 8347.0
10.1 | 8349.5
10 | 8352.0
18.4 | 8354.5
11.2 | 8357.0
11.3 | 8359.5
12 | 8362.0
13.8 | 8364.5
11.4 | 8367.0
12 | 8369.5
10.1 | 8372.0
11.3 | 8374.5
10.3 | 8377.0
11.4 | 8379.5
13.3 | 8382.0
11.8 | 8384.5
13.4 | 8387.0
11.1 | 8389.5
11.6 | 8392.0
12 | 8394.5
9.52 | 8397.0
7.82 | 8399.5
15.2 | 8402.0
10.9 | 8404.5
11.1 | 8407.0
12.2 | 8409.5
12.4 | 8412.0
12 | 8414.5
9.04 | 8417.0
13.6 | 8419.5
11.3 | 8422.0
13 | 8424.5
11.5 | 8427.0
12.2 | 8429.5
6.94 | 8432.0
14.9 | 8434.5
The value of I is 1.12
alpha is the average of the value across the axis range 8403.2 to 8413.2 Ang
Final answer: 11.7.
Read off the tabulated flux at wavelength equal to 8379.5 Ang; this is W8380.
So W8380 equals 11.4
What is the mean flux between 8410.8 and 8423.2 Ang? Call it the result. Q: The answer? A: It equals 11.7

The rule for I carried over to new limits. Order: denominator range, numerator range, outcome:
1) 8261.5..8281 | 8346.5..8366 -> 1.20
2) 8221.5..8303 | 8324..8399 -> 1.19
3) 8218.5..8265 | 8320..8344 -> 1.02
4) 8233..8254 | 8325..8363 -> 1.11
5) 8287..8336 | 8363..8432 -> 1.28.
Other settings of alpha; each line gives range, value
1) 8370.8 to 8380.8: 10.8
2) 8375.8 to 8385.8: 11.7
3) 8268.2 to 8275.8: 9.92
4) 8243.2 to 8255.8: 10.6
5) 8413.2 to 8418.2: 10.6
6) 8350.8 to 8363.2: 12.6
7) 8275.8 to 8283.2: 10.3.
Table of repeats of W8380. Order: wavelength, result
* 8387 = 13.4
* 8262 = 9.51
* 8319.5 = 9.01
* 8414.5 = 12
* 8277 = 11.6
